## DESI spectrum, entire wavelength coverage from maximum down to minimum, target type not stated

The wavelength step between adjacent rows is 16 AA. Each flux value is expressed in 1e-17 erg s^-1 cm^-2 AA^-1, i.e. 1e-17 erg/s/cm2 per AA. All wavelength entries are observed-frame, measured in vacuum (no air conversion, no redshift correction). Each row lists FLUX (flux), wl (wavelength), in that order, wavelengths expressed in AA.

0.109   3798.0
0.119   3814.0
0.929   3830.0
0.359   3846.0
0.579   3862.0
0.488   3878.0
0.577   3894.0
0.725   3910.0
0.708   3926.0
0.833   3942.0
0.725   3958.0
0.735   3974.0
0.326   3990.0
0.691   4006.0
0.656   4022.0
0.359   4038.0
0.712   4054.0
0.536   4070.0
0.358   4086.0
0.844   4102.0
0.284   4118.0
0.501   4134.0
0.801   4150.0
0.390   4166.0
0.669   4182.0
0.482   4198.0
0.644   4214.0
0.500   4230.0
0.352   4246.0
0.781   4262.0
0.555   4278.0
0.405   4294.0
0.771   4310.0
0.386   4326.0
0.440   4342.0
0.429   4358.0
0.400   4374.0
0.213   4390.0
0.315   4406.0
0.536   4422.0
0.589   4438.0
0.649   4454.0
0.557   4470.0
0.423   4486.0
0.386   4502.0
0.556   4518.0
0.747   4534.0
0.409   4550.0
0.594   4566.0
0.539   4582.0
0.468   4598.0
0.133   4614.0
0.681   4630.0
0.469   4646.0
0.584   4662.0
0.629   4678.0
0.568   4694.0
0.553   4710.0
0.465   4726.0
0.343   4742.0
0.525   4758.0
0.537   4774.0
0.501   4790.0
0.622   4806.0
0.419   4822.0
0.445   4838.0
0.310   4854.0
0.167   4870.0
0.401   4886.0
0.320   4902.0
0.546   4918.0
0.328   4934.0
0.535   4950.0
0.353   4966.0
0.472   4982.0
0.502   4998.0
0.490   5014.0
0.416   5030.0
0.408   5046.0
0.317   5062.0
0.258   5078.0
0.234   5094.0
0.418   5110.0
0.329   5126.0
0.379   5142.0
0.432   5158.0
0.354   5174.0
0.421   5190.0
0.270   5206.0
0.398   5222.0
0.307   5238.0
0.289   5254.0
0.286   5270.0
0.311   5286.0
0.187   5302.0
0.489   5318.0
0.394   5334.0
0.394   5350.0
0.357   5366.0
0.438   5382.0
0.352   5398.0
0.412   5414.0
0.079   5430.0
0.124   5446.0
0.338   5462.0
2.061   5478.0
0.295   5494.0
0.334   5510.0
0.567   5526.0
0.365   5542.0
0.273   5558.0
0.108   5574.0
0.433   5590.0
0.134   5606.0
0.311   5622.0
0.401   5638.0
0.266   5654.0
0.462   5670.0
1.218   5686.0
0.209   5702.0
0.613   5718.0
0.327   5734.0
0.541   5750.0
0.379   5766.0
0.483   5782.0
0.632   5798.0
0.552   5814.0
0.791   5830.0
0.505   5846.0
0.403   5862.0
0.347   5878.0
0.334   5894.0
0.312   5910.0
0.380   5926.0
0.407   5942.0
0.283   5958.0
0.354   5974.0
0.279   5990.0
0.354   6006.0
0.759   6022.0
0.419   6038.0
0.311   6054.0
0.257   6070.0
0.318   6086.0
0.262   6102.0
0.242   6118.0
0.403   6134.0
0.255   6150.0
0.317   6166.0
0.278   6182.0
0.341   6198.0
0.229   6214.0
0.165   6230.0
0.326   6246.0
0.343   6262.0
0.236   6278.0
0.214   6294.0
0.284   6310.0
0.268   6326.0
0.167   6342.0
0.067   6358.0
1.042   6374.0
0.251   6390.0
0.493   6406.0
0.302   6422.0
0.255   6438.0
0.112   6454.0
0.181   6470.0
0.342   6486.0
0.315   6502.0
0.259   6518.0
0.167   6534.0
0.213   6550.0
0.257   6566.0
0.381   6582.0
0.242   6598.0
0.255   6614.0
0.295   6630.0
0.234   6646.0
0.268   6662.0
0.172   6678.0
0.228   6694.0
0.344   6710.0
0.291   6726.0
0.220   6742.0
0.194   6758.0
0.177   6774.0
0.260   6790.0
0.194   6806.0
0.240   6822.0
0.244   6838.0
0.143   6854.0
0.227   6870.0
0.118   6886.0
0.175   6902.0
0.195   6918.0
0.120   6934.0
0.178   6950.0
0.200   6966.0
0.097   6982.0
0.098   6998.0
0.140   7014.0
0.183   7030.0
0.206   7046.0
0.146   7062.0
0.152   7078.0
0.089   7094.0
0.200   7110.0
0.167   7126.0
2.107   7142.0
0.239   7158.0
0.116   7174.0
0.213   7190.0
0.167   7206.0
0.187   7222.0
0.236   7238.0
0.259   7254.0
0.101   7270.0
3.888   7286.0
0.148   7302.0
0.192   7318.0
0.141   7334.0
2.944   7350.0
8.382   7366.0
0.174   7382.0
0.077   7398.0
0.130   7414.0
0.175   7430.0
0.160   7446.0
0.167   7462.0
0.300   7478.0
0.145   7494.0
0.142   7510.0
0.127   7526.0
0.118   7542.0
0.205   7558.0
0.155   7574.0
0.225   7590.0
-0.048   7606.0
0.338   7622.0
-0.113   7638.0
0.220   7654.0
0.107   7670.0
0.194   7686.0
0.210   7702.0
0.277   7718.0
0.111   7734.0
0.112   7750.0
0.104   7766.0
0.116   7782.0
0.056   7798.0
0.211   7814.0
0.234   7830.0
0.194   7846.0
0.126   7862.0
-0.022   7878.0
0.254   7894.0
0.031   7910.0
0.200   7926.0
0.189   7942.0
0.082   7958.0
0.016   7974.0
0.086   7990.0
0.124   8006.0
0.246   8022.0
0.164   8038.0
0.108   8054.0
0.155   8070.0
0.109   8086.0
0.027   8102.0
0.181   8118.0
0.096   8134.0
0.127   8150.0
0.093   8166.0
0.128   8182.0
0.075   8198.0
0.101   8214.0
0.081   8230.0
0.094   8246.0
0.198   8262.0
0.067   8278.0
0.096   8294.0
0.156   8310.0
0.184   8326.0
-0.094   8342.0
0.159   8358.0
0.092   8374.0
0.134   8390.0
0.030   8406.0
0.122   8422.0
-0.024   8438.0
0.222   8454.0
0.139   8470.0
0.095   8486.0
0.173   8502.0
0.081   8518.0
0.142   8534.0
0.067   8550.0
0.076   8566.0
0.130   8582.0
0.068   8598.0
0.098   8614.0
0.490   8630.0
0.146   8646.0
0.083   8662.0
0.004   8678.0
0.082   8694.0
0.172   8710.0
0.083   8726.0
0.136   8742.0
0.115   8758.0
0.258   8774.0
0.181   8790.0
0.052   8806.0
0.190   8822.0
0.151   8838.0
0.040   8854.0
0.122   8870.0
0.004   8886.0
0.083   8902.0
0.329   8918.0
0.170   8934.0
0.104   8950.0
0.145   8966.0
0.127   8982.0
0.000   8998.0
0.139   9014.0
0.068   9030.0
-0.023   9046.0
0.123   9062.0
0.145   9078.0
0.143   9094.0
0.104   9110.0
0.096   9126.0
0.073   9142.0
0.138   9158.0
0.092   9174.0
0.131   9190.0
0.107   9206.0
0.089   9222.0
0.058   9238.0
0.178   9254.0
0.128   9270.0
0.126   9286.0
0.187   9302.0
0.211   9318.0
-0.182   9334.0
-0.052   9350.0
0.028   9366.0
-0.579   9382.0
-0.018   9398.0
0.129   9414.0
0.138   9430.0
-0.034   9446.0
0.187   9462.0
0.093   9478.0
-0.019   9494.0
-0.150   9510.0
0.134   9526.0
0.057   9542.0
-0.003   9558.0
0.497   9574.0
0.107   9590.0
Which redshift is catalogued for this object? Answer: 0.469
